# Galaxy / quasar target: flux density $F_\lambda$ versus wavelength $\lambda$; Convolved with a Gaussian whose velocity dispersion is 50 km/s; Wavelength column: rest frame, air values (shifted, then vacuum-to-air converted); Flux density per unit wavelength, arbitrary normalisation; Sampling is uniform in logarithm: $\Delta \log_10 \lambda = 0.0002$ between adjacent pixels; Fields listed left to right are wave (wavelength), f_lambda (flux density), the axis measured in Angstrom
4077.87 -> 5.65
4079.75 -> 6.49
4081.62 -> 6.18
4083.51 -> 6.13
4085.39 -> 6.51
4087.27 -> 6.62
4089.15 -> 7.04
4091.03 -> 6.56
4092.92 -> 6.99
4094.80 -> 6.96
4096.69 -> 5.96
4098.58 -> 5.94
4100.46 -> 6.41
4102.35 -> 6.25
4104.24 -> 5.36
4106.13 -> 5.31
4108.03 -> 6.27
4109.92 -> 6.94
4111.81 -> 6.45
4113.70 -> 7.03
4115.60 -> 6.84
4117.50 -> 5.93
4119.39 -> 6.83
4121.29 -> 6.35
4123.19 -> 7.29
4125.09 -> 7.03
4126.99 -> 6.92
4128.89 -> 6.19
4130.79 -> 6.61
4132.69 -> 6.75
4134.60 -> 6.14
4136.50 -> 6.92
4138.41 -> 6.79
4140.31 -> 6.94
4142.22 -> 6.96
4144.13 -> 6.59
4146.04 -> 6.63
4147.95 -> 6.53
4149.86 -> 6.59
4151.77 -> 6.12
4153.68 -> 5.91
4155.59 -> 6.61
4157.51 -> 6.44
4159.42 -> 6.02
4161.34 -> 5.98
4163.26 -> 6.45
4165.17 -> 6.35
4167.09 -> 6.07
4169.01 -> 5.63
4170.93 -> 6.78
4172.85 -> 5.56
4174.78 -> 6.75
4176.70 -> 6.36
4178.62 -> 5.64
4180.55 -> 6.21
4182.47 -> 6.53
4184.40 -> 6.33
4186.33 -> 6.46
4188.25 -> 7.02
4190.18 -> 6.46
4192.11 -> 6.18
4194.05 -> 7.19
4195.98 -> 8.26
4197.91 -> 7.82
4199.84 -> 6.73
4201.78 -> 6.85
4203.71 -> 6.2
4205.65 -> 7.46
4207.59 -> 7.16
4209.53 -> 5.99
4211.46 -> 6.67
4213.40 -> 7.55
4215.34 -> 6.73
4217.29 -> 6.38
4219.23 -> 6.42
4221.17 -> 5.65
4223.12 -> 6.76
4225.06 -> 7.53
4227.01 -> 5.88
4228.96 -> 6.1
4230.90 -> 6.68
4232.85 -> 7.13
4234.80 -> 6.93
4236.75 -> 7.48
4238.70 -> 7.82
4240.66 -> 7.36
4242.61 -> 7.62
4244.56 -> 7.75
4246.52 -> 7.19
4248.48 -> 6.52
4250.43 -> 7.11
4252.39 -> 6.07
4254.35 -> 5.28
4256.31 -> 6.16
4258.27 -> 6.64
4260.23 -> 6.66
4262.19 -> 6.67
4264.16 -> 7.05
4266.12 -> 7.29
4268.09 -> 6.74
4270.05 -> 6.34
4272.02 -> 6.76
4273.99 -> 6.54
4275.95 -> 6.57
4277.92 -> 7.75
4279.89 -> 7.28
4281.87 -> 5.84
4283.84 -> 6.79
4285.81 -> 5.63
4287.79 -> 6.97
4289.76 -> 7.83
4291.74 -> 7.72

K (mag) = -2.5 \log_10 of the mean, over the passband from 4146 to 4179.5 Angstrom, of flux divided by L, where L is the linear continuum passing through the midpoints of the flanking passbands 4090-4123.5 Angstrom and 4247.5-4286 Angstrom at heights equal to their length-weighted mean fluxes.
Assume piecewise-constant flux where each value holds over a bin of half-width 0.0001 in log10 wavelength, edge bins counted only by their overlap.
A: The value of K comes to 0.04 mag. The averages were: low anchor 6.41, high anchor 6.61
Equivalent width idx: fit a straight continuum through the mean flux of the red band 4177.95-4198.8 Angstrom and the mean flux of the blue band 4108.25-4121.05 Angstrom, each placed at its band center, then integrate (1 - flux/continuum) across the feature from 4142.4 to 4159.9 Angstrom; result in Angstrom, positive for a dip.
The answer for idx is 0.7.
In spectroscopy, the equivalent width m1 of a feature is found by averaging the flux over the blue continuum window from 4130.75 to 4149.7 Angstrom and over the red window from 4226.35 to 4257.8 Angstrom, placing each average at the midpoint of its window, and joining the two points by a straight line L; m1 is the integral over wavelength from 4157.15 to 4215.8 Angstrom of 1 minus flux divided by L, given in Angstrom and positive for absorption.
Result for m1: 1.5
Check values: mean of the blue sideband 6.68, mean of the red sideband 6.82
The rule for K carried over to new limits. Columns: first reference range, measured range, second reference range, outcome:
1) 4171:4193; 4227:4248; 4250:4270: -0.10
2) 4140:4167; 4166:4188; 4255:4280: 0.04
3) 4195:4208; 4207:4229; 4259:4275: 0.08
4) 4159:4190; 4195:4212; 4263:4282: -0.09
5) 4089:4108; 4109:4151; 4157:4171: -0.08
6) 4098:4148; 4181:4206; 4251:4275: -0.05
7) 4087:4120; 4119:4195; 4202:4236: 0.01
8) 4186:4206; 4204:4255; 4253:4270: -0.01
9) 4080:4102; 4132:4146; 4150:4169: -0.07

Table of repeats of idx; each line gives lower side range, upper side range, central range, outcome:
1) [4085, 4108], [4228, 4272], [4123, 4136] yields -0.5 Angstrom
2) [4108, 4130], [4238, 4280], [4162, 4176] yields 1.1 Angstrom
